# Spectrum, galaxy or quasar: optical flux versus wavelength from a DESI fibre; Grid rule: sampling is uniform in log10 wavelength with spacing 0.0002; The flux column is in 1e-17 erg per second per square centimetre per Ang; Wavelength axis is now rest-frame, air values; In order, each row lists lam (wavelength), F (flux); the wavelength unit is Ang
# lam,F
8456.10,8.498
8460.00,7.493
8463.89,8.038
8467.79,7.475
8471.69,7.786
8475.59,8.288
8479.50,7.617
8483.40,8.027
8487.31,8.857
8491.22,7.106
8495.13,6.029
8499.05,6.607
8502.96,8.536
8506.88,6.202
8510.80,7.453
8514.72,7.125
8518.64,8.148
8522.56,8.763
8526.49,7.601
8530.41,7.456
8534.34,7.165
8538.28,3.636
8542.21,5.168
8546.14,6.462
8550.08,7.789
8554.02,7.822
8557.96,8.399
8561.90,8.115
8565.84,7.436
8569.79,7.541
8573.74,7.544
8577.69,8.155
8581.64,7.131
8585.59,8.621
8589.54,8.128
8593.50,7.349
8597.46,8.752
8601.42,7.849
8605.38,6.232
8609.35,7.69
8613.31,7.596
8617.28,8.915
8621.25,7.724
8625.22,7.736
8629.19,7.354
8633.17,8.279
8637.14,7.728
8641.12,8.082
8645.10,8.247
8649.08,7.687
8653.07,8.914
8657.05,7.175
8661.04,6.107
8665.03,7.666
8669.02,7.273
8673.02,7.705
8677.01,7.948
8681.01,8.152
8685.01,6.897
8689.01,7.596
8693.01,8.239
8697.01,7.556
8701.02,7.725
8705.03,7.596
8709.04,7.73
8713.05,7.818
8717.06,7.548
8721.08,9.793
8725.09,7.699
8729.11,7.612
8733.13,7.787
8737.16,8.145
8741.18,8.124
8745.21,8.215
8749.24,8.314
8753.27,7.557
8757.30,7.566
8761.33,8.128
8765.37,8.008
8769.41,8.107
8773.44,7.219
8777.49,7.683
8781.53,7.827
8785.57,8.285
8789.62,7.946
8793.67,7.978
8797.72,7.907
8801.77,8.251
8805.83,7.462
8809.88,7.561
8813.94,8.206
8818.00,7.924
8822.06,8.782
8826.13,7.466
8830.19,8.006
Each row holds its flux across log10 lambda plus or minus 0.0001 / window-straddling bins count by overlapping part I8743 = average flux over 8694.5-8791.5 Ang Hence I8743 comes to 7.92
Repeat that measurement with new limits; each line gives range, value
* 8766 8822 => 7.91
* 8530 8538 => 6.5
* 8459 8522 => 7.58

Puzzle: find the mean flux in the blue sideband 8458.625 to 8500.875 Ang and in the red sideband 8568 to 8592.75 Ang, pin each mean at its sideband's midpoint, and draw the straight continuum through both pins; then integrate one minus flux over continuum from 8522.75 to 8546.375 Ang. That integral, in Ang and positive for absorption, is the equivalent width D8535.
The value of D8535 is 4.0 Ang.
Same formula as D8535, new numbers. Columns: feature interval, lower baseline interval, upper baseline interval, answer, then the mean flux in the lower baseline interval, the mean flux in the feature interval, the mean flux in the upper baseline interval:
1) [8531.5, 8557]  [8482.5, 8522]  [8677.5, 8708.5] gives 3.5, 7.44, 6.46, 7.69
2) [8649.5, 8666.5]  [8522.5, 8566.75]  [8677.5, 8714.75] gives 0.2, 7.08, 7.48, 7.71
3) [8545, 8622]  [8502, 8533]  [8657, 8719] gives -1.8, 7.62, 7.78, 7.56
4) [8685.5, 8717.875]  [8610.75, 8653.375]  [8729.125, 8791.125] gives 1.0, 7.98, 7.7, 7.92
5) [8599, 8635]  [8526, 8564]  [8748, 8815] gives -2.5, 6.94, 7.72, 7.87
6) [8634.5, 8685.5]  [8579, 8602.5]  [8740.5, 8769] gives 1.9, 7.98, 7.69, 7.99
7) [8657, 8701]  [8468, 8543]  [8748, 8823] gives 1.0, 7.28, 7.51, 7.92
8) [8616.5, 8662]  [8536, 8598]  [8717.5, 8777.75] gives -1.4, 7.35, 7.84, 7.99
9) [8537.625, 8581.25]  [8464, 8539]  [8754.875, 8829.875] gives 1.9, 7.44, 7.2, 7.91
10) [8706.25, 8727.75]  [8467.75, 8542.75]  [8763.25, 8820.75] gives -1.0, 7.28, 8.09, 7.89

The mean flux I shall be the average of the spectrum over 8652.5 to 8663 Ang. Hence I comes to 7.2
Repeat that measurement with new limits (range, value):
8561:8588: 7.79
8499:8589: 7.37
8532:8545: 5.46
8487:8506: 7.23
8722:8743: 7.97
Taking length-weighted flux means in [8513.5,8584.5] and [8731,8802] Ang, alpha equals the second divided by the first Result 1.08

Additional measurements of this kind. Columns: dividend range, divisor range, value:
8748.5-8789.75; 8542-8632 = 1.02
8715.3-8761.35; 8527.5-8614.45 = 1.09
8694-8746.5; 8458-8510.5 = 1.05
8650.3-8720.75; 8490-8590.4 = 1.05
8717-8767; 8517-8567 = 1.12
